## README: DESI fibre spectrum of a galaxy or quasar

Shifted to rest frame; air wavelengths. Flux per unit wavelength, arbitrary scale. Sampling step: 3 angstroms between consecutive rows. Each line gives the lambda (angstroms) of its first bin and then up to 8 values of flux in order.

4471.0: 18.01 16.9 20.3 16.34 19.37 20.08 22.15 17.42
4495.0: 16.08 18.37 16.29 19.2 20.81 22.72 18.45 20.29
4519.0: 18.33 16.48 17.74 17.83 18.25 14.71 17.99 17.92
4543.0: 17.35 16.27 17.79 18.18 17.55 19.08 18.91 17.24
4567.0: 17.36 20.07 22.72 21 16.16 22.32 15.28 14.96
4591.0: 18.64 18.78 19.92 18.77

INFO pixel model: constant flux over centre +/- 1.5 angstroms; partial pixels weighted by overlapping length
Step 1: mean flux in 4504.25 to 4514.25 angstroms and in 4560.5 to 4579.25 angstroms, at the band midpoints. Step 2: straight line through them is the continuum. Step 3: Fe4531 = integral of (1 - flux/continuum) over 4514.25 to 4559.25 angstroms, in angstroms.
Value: 5.1 angstroms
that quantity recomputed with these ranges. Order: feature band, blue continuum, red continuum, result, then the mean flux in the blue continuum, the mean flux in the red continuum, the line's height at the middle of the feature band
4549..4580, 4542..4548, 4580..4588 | -2.56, 16.8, 17.9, 17.4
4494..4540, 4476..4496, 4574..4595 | 1.03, 18.9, 18.3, 18.7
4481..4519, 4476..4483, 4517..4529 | -2.37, 18.4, 17.7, 18.1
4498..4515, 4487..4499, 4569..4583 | -0.49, 18.6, 20.4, 18.9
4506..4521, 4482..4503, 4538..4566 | -1.39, 18.5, 17.8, 18.3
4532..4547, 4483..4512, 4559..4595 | 1.58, 19.2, 18.6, 18.9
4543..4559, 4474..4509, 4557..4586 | 1.09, 18.7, 19.1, 19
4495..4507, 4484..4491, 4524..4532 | 1.03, 20.7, 17.9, 19.8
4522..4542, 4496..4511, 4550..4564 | 1.49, 19.3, 18.3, 18.7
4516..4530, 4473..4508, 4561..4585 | 0.70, 18.6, 19.2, 18.9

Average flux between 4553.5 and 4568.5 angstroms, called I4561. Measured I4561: 18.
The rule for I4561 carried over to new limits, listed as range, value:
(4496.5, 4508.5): 18.7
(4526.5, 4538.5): 17.2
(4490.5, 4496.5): 16.8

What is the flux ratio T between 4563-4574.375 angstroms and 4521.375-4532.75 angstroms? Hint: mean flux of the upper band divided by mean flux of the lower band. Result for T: 1.10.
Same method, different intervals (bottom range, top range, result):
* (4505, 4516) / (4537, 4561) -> 0.87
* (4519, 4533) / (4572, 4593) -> 1.06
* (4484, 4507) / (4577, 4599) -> 0.97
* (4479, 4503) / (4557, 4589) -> 1.02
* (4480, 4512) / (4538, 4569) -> 0.93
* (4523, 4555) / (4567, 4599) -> 1.09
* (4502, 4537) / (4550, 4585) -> 1.02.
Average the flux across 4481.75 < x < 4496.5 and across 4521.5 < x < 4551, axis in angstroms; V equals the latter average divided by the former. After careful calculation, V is 0.9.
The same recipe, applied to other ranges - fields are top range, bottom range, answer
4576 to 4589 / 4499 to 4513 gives 0.90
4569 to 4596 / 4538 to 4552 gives 1.08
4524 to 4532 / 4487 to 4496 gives 0.96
